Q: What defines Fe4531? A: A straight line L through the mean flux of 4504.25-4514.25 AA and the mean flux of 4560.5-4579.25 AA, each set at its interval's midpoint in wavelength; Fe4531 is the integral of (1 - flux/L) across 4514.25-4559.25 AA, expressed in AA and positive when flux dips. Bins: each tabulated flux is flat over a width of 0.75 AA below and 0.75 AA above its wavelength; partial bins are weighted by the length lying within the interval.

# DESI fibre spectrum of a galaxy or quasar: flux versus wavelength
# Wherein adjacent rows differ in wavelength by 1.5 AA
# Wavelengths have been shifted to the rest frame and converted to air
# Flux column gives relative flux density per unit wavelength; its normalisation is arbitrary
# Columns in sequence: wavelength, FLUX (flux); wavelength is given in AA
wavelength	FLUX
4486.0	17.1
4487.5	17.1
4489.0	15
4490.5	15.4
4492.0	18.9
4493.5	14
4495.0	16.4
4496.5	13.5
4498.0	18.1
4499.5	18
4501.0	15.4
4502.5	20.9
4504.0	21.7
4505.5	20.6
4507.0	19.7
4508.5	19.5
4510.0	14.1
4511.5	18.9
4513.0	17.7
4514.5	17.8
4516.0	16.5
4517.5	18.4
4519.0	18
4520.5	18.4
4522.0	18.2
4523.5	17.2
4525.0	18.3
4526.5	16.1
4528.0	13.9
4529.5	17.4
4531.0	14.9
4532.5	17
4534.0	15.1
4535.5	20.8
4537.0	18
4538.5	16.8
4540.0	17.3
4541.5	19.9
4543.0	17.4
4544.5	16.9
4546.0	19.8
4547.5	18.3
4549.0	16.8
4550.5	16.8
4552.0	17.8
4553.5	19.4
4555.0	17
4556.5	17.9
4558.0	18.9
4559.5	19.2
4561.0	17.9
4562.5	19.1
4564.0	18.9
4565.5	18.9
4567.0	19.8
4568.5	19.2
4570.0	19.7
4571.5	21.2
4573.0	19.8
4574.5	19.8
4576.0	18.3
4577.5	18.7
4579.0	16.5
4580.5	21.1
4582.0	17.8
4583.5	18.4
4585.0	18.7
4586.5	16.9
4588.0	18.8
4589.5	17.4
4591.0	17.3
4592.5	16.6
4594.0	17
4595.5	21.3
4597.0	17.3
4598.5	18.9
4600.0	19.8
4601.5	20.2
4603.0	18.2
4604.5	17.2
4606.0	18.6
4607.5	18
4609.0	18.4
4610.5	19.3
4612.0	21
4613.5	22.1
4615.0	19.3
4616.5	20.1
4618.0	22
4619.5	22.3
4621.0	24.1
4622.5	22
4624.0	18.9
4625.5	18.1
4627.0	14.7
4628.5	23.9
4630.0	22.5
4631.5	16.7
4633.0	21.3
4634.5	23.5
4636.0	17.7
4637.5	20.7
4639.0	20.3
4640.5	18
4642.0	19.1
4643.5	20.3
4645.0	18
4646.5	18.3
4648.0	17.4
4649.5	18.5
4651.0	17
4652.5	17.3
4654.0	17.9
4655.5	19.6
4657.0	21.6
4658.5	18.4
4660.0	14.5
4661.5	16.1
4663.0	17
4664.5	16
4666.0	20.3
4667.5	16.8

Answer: 3.0 AA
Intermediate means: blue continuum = 18.6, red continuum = 19.1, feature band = 17.6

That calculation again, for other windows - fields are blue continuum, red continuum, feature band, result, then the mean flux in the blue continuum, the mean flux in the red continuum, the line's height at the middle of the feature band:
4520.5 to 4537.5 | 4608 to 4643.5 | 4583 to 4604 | 0.93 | 17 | 20.2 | 19.2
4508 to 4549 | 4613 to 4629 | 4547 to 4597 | 1.15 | 17.5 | 20.6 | 19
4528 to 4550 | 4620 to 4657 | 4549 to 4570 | -0.73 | 17.5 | 19.5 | 17.9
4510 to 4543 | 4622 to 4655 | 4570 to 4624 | -2.21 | 17.4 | 19.2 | 18.5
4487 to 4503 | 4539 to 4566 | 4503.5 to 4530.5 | -1.08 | 16.5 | 18.2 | 17.2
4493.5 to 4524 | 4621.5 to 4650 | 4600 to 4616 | -0.09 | 17.9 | 19.5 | 19.2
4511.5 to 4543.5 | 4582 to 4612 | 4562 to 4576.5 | -1.21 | 17.4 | 18.4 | 18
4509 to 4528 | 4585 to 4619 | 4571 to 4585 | -0.41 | 17.4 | 18.9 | 18.5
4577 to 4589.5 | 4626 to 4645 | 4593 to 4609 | 0.17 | 18.3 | 19.8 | 18.8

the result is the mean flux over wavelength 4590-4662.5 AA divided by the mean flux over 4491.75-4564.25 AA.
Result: 1.08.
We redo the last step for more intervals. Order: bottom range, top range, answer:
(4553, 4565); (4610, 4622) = 1.15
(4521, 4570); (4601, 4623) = 1.13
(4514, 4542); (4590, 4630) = 1.13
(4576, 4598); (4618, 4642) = 1.12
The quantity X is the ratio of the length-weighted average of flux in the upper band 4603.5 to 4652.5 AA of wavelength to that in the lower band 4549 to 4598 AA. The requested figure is 1.06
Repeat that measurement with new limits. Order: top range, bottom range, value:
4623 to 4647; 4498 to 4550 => 1.10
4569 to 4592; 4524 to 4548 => 1.08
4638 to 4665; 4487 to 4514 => 1.04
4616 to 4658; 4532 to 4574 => 1.07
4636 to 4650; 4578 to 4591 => 1.04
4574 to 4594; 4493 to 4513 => 1.02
